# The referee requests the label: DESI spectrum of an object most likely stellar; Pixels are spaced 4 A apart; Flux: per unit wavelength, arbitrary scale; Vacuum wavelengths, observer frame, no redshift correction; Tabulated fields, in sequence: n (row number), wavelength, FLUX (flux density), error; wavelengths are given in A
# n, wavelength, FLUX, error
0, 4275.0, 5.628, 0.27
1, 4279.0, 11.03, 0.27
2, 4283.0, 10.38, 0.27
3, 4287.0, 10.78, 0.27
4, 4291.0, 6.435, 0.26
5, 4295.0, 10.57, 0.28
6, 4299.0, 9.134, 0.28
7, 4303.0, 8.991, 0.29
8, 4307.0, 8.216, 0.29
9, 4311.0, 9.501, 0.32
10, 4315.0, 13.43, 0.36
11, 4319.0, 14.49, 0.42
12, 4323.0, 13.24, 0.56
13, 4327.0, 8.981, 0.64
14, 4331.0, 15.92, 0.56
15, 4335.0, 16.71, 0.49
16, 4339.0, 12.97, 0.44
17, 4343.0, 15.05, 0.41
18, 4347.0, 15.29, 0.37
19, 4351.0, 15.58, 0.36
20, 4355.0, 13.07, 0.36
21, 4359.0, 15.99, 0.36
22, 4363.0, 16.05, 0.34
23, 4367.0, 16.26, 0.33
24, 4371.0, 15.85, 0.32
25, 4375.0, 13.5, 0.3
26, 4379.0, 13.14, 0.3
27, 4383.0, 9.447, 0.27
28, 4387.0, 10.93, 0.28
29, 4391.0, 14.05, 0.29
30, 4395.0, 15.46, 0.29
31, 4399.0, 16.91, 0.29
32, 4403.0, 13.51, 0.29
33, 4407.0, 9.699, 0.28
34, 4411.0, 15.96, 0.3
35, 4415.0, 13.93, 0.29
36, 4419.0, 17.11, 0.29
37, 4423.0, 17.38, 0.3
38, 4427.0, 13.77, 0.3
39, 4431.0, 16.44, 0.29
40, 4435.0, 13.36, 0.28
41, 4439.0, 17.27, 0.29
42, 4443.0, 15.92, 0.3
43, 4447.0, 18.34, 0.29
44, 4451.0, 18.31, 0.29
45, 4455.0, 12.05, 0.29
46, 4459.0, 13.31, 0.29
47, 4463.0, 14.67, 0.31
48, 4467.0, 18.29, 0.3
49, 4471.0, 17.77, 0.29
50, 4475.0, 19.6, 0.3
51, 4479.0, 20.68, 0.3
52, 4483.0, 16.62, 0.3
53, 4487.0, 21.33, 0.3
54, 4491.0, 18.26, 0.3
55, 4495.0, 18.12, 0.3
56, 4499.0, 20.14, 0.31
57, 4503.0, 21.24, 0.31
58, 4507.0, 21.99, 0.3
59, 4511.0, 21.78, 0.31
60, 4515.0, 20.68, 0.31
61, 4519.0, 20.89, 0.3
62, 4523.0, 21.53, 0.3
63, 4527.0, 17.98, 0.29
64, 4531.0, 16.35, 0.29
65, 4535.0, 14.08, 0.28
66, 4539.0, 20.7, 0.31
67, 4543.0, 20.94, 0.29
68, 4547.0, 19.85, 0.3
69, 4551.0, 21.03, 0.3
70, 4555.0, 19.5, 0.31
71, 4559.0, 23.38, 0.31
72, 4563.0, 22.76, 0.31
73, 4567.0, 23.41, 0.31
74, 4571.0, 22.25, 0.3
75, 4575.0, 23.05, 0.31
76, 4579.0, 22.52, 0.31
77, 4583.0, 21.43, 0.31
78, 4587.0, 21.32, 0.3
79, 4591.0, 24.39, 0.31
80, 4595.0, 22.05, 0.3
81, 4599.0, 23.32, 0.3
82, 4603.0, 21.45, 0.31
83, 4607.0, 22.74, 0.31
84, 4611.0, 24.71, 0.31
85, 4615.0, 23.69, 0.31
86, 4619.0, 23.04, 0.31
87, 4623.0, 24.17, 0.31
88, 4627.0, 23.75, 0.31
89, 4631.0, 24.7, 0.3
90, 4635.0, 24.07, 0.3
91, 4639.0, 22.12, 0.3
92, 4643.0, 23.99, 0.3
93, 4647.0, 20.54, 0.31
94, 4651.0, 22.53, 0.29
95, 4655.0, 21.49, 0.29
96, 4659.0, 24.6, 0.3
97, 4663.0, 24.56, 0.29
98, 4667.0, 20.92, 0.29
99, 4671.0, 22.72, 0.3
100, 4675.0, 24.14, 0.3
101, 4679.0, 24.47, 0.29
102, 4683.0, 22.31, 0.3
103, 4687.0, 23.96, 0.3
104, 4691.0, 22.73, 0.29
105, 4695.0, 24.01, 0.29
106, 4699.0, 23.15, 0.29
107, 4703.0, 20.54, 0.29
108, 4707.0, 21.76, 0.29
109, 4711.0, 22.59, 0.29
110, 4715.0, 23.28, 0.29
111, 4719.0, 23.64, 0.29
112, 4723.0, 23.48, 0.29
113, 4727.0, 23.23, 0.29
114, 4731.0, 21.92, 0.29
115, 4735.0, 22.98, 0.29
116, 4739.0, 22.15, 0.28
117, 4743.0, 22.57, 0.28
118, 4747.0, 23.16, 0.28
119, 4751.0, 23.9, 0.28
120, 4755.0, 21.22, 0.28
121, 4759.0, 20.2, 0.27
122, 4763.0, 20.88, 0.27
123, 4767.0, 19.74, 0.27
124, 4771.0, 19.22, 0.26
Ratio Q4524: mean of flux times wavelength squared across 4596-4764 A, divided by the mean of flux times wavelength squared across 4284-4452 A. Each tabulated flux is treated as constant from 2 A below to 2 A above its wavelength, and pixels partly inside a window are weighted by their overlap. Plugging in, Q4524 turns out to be 1.9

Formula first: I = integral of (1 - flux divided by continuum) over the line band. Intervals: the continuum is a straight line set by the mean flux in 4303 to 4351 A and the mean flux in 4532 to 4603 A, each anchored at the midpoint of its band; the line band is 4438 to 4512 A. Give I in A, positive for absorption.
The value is 0.4 A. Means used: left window 13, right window 21.5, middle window 18.2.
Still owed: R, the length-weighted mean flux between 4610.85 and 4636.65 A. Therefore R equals 24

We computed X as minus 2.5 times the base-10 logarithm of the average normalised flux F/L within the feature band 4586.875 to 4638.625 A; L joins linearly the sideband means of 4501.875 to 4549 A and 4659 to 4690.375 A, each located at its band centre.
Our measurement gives -0.07 mag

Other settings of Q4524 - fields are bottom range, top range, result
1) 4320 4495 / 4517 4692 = 1.58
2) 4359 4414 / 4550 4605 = 1.74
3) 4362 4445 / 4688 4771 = 1.77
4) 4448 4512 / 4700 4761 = 1.36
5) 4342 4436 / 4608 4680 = 1.80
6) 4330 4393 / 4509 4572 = 1.54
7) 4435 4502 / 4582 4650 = 1.41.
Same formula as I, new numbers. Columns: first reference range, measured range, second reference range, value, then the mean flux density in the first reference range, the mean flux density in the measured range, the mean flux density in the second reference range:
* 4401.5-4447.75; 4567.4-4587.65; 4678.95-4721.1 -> -2.9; 15.2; 22.3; 22.9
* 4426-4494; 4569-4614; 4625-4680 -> -3.2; 16.9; 22.7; 23.2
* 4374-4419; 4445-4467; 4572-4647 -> 0.7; 13.5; 15.6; 23.1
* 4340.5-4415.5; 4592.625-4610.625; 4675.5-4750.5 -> -2.3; 14.2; 22.6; 22.9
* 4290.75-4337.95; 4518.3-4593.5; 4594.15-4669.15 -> -2.1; 11.5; 20.9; 23.1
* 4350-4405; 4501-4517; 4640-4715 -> -3.0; 14.2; 21.4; 22.8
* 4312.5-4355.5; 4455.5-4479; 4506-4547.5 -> 1.5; 14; 16.8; 19.6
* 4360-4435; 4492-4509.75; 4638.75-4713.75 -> -2.8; 14.4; 20.3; 22.8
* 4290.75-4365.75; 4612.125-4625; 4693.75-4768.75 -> -2.7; 12.8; 23.7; 22.3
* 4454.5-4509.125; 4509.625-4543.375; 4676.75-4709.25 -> -0.1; 18.3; 19.3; 22.9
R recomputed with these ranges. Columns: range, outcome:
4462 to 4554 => 19.4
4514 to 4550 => 19.2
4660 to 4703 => 23.2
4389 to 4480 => 15.8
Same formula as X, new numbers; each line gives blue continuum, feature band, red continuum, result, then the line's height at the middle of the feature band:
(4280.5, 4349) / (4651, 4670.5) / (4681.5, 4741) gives -0.07 mag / 21.4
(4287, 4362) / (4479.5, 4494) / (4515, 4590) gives -0.03 mag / 18.4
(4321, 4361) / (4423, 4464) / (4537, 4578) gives 0.15 mag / 17.8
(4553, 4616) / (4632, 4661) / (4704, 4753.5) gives -0.01 mag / 22.7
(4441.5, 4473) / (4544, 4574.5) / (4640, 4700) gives -0.12 mag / 19.4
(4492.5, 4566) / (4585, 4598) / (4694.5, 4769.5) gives -0.09 mag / 20.8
